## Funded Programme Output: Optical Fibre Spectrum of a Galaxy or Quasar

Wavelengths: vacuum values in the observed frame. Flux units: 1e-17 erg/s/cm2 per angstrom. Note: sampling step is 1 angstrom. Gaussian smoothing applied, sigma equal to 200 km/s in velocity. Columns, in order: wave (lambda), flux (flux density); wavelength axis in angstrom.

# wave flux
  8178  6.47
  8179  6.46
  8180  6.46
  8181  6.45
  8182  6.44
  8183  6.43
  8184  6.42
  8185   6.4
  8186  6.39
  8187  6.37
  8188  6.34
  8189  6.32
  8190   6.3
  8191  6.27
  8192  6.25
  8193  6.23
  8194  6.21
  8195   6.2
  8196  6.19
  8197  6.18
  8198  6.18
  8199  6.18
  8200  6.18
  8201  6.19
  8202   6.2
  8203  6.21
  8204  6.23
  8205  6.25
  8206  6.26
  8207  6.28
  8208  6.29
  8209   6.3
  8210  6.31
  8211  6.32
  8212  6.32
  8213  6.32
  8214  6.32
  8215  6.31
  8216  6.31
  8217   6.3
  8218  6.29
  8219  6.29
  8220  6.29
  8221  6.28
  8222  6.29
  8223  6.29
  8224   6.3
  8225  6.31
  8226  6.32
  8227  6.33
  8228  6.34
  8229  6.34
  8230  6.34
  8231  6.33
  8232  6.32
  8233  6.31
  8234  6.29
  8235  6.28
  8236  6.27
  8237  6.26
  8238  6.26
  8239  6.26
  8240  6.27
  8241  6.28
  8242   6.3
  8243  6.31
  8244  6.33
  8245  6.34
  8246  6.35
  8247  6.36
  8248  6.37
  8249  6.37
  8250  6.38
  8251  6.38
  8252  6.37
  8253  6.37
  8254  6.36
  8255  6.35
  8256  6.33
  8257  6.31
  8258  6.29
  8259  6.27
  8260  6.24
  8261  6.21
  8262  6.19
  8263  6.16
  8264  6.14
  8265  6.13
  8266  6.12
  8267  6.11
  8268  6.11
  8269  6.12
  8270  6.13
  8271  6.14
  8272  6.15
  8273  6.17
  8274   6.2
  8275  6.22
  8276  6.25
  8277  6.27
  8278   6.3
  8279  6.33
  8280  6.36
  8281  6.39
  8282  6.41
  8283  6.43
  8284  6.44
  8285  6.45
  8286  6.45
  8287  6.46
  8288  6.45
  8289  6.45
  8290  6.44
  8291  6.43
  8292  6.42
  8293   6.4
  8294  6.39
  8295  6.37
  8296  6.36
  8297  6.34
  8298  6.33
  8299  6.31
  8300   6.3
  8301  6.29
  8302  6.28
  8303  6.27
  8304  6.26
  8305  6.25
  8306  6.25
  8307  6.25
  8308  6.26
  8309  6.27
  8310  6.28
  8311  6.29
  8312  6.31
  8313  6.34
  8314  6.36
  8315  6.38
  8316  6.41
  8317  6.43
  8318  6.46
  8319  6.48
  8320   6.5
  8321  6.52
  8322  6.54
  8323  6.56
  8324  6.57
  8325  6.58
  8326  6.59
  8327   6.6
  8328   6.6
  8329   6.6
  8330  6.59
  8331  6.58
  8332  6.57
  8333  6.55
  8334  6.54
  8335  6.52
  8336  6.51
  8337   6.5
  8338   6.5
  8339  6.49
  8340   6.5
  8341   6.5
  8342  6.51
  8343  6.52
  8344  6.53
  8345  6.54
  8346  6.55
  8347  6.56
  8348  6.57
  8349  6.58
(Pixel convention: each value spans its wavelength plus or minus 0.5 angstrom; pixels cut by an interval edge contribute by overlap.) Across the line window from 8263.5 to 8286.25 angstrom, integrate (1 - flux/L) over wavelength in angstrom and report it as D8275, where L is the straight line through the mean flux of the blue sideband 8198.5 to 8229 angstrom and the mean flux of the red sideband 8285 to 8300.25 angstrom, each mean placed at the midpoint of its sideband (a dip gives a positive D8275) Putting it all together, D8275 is 0.4 angstrom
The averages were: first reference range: 6.28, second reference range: 6.4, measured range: 6.25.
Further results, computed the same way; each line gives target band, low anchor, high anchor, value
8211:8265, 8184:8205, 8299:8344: 0.1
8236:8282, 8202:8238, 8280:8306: 0.5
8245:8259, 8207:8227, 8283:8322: 0.0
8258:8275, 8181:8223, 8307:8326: 0.5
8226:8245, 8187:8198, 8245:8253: 0.1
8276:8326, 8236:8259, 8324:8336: 0.8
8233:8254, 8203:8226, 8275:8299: 0.0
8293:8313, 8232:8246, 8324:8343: 0.5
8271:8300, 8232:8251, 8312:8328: 0.3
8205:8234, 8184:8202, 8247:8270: -0.2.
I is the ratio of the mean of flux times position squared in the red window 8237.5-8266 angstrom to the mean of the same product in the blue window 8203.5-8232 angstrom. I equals 1.01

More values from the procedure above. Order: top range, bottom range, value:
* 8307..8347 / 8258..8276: 1.07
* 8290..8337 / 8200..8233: 1.04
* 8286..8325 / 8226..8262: 1.03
